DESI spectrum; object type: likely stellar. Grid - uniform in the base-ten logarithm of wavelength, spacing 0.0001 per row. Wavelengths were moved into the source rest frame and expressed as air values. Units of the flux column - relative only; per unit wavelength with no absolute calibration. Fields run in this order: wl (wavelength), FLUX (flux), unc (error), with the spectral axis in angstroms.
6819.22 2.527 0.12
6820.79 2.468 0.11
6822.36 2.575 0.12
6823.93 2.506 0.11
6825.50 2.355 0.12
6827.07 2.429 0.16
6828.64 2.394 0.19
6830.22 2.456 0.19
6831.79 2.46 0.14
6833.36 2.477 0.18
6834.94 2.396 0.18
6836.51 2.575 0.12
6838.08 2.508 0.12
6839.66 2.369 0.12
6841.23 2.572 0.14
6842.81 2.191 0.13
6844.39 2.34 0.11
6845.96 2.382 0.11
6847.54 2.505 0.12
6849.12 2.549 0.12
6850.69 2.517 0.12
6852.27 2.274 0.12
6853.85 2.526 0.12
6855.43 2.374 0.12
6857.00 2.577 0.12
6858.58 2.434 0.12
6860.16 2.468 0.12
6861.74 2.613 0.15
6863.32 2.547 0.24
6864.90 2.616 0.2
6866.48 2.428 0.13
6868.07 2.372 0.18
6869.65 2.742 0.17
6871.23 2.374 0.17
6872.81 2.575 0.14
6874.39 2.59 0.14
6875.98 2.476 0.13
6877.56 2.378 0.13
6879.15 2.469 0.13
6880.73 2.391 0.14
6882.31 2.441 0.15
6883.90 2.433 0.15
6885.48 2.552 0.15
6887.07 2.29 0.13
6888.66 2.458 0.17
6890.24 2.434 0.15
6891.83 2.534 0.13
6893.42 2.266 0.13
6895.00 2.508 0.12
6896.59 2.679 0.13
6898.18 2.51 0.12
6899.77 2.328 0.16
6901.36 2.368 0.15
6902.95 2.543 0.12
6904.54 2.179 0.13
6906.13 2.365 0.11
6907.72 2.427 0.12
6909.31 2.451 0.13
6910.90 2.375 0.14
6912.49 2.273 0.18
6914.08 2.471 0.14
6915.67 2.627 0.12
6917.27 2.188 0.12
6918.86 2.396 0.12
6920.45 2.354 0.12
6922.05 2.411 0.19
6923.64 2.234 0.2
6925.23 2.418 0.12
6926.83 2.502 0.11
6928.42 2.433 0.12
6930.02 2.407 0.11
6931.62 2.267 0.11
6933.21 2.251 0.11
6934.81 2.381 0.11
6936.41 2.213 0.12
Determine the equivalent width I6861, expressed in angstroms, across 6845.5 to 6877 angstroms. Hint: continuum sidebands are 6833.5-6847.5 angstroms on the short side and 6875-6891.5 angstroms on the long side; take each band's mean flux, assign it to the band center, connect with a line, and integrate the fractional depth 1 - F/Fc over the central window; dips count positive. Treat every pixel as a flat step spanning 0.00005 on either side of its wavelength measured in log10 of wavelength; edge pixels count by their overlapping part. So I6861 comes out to -0.9 angstroms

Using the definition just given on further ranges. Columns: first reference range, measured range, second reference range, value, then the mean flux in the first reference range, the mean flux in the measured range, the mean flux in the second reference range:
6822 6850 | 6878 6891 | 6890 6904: 0.1 angstroms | 2.45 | 2.43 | 2.46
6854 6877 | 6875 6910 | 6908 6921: 0.2 angstroms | 2.51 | 2.43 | 2.4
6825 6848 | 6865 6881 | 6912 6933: -0.5 angstroms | 2.43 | 2.49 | 2.38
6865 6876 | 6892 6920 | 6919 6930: 0.3 angstroms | 2.52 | 2.41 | 2.39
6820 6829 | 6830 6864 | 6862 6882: 0.3 angstroms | 2.46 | 2.46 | 2.5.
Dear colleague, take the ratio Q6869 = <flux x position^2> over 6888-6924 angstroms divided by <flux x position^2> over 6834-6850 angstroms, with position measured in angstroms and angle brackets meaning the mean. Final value 1.0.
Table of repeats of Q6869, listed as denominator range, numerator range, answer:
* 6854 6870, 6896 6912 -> 0.97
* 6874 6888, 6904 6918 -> 0.98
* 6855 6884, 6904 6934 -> 0.97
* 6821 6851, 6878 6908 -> 1.01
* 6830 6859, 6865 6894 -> 1.02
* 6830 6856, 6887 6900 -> 1.02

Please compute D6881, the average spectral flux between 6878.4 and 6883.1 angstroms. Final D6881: 2.44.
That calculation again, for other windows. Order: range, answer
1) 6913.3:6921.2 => 2.41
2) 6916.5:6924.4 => 2.32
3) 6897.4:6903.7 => 2.44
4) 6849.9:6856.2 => 2.42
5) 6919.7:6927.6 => 2.38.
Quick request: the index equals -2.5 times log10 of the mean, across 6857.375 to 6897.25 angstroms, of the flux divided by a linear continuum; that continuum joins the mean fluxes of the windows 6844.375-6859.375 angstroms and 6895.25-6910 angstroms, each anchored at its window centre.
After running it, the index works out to -0.02 mag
